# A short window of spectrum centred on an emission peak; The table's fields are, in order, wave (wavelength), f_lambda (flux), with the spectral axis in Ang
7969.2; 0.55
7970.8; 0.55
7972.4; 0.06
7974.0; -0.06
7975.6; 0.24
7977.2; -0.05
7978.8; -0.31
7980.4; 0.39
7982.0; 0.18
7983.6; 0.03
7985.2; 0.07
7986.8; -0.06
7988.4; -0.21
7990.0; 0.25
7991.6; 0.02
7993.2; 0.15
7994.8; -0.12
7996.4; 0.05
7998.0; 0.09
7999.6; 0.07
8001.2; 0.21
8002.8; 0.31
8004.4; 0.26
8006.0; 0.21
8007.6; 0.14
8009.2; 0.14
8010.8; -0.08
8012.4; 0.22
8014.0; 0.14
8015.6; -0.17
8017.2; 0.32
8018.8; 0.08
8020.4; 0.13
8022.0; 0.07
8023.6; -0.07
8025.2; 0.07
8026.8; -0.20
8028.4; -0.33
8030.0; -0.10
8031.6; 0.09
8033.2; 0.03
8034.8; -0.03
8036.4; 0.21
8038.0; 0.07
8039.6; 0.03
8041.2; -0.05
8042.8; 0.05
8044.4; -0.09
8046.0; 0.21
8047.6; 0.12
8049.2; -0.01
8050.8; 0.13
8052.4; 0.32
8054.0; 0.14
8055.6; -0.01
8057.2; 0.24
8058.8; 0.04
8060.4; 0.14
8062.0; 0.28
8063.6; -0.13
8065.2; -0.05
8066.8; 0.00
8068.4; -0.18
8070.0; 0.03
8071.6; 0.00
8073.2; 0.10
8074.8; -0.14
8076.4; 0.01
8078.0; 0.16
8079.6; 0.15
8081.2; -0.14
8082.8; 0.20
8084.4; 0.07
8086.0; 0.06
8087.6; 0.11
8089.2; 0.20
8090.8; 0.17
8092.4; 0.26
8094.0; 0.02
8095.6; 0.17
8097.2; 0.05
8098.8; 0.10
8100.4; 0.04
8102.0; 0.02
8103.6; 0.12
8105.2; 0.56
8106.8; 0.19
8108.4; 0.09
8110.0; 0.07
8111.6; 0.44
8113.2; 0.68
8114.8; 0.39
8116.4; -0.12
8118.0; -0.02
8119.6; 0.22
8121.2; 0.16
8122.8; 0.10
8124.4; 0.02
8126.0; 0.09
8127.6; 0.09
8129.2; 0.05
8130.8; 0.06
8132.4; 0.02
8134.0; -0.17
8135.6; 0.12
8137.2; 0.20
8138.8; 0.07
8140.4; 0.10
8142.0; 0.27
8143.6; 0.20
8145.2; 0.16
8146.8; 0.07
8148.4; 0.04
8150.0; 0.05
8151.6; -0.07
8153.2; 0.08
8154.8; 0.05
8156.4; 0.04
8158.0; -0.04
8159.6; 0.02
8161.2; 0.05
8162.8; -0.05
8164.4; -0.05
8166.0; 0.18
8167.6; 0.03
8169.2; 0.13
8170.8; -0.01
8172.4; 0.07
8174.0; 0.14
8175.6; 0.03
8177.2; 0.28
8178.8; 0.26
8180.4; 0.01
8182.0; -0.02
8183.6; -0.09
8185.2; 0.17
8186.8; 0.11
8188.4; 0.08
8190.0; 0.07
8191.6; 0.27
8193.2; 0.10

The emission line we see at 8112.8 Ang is Hbeta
